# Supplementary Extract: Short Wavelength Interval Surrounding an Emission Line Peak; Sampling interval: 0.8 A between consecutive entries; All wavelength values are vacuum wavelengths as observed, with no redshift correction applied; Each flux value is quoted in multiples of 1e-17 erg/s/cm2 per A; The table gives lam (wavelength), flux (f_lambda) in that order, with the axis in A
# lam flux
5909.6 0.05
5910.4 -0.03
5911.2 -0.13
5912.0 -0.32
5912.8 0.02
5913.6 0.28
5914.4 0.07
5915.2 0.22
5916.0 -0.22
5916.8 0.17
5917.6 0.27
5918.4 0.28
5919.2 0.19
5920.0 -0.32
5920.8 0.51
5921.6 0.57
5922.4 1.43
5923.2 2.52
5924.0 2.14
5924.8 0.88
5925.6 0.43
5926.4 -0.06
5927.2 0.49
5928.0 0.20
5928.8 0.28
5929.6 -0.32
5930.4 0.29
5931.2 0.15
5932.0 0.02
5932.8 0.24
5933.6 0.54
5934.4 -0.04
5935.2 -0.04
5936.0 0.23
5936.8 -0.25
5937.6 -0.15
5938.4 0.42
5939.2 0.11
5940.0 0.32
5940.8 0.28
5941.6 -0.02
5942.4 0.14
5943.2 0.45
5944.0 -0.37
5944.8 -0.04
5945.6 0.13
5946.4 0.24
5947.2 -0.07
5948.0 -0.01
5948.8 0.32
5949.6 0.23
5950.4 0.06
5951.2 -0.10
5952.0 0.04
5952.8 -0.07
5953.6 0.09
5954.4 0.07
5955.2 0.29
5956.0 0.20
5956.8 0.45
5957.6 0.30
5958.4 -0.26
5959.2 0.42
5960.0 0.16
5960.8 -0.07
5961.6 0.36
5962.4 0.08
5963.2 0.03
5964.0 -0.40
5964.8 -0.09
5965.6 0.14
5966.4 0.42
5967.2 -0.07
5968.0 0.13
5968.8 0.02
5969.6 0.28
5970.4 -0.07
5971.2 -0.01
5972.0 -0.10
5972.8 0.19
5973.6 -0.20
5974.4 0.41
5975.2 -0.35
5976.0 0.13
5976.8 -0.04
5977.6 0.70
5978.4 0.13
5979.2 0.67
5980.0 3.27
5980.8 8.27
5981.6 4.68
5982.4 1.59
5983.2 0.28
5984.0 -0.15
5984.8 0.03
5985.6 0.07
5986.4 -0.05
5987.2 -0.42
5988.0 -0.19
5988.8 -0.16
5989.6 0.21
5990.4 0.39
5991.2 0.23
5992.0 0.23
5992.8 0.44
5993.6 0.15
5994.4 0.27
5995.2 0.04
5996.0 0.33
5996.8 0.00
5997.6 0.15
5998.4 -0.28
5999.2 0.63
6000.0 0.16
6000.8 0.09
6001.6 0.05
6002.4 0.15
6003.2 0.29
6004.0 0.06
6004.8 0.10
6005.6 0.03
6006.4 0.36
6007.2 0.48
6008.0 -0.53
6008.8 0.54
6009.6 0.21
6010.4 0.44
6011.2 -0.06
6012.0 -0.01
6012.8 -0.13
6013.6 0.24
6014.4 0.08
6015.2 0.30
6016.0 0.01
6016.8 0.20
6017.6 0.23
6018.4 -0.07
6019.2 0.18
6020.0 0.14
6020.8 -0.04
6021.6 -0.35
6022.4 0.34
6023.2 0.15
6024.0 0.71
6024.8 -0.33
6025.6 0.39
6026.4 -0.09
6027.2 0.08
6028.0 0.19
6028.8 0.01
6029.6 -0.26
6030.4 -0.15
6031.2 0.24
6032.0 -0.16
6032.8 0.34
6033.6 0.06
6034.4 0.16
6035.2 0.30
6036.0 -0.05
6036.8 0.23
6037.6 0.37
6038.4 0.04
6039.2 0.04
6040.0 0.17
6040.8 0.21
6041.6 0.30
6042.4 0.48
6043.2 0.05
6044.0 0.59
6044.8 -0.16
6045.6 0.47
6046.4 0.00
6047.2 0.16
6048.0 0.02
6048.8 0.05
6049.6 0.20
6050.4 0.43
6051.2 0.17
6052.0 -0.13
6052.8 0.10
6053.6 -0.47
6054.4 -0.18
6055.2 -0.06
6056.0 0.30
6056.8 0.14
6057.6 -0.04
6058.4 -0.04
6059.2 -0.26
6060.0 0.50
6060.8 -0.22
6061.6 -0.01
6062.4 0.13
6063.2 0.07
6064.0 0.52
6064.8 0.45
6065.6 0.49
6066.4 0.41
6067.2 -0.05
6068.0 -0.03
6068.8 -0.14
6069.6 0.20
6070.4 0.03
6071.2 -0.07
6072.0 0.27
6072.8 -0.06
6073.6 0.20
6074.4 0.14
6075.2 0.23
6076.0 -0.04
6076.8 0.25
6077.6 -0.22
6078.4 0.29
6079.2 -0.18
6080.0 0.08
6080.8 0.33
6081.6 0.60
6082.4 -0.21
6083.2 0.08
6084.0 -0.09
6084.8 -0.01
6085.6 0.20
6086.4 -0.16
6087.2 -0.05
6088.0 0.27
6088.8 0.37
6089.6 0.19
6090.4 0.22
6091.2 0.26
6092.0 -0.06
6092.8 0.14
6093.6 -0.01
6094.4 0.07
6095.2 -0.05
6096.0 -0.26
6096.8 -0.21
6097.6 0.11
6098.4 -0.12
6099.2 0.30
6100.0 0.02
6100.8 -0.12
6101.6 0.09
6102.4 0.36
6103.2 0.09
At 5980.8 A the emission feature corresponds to [O III]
